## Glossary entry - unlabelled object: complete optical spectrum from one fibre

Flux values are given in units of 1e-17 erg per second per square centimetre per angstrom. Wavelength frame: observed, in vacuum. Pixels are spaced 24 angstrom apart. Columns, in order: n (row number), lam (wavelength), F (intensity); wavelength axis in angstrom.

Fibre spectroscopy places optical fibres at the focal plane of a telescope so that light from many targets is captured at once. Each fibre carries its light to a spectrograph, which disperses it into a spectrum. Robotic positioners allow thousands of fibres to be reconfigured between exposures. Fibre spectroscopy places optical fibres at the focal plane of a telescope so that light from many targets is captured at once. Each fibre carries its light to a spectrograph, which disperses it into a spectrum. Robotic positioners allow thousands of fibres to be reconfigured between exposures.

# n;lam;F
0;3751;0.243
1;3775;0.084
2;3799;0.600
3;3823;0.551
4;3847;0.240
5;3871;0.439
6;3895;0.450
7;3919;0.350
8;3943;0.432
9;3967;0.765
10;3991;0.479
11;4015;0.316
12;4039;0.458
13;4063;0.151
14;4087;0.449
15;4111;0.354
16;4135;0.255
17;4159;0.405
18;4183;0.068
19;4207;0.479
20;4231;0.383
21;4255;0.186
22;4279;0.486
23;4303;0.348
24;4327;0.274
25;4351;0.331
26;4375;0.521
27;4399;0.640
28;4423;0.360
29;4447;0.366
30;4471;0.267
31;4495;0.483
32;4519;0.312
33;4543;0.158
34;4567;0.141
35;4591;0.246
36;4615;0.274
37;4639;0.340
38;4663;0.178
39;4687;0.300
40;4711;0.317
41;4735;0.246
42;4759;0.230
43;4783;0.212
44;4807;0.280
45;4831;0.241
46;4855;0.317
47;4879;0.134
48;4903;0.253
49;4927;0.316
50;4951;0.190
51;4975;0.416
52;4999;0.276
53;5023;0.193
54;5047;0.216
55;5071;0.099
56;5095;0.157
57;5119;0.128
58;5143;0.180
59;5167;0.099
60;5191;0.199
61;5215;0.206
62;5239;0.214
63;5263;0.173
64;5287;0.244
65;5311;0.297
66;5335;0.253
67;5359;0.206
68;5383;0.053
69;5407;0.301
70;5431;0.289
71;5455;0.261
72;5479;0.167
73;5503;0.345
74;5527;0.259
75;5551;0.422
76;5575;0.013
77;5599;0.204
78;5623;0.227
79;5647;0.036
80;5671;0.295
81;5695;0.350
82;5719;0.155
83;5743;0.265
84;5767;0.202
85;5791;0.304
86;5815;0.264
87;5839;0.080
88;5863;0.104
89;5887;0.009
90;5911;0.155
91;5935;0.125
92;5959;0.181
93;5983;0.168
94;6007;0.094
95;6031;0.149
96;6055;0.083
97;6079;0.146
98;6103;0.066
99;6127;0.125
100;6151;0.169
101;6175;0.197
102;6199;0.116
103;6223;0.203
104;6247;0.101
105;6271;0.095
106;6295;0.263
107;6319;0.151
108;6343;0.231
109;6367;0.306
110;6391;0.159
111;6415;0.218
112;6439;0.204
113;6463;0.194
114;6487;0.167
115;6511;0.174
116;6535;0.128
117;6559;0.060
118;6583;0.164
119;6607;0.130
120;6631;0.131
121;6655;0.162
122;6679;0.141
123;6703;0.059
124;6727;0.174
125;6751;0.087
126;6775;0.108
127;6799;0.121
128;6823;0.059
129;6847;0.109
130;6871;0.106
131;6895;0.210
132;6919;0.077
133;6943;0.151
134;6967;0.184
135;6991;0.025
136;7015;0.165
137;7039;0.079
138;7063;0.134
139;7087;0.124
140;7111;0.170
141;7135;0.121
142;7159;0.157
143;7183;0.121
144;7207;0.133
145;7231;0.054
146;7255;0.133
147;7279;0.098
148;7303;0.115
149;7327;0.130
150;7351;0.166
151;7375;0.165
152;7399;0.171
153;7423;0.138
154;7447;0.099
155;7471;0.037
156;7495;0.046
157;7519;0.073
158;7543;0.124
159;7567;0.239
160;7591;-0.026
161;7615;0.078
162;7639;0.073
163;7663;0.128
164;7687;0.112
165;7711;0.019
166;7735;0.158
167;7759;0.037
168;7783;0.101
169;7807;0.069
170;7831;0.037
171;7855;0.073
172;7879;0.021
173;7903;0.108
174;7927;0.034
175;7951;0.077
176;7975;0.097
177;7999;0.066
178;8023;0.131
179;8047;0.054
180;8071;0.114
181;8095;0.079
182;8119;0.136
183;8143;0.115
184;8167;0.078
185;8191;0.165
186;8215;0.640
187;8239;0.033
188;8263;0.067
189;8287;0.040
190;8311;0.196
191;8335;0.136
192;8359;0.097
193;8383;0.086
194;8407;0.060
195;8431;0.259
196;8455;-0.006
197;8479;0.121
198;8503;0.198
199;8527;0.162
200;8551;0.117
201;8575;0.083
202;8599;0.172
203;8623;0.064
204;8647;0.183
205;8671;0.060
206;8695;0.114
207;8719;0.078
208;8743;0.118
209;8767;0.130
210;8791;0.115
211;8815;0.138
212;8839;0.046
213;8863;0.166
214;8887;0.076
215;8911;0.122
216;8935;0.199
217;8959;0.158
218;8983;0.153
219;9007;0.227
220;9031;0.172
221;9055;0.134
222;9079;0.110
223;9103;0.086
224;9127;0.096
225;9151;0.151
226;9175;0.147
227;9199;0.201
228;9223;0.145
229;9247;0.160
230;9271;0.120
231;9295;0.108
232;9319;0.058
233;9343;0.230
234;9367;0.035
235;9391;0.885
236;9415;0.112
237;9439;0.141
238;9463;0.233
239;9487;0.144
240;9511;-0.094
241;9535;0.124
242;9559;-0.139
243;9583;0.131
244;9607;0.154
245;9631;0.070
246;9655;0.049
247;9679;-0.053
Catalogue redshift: 1.20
